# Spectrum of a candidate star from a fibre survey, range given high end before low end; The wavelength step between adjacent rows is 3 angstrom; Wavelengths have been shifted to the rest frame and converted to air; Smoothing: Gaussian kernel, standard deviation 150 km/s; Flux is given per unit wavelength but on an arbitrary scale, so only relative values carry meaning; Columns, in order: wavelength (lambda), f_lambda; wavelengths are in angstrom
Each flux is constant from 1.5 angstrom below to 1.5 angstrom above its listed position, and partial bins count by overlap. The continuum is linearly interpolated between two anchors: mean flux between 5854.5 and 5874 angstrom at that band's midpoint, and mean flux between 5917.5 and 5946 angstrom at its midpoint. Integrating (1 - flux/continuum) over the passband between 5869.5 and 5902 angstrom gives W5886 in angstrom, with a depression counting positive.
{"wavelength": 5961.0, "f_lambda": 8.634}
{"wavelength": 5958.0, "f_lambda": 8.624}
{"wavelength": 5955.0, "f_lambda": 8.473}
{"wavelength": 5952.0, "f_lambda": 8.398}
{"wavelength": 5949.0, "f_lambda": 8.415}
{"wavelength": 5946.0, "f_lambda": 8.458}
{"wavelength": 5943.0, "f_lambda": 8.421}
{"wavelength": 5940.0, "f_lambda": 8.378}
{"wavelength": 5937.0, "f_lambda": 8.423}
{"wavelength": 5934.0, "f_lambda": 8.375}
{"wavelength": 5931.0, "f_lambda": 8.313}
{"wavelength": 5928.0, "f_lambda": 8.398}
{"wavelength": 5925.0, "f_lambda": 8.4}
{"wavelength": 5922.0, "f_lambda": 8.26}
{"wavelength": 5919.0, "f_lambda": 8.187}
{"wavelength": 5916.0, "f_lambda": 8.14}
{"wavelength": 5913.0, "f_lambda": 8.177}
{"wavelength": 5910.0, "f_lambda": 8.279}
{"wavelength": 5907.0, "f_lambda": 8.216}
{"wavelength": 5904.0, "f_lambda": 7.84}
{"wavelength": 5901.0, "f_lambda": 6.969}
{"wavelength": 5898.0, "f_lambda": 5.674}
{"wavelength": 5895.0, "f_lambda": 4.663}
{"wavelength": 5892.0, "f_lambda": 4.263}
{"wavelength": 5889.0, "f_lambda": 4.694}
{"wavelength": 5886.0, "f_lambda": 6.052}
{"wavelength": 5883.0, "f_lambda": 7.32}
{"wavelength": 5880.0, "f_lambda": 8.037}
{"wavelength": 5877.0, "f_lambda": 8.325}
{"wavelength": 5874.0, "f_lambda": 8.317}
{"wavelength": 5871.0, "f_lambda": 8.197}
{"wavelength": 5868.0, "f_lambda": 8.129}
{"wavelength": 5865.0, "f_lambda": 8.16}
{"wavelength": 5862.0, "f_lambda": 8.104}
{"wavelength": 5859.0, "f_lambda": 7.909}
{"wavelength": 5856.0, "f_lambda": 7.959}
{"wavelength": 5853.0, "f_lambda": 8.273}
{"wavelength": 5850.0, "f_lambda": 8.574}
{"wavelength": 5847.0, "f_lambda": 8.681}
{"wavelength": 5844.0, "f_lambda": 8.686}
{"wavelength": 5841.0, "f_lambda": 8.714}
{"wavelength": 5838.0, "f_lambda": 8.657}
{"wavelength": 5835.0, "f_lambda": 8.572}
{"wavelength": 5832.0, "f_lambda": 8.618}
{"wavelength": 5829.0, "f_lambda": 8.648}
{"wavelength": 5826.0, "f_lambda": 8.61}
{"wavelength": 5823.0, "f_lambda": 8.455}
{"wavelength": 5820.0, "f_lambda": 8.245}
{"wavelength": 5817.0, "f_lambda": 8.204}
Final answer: 6.3 angstrom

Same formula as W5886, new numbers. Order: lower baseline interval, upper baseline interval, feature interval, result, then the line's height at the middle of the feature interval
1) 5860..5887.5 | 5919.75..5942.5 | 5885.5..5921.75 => 5.8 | 8.12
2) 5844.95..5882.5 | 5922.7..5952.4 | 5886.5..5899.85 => 5.3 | 8.28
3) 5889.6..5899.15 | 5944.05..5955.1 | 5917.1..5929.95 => -3.0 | 6.73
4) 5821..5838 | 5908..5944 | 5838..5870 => 0.7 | 8.51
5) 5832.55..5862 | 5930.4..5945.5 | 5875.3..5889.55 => 2.3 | 8.42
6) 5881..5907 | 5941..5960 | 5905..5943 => -5.0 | 7.36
